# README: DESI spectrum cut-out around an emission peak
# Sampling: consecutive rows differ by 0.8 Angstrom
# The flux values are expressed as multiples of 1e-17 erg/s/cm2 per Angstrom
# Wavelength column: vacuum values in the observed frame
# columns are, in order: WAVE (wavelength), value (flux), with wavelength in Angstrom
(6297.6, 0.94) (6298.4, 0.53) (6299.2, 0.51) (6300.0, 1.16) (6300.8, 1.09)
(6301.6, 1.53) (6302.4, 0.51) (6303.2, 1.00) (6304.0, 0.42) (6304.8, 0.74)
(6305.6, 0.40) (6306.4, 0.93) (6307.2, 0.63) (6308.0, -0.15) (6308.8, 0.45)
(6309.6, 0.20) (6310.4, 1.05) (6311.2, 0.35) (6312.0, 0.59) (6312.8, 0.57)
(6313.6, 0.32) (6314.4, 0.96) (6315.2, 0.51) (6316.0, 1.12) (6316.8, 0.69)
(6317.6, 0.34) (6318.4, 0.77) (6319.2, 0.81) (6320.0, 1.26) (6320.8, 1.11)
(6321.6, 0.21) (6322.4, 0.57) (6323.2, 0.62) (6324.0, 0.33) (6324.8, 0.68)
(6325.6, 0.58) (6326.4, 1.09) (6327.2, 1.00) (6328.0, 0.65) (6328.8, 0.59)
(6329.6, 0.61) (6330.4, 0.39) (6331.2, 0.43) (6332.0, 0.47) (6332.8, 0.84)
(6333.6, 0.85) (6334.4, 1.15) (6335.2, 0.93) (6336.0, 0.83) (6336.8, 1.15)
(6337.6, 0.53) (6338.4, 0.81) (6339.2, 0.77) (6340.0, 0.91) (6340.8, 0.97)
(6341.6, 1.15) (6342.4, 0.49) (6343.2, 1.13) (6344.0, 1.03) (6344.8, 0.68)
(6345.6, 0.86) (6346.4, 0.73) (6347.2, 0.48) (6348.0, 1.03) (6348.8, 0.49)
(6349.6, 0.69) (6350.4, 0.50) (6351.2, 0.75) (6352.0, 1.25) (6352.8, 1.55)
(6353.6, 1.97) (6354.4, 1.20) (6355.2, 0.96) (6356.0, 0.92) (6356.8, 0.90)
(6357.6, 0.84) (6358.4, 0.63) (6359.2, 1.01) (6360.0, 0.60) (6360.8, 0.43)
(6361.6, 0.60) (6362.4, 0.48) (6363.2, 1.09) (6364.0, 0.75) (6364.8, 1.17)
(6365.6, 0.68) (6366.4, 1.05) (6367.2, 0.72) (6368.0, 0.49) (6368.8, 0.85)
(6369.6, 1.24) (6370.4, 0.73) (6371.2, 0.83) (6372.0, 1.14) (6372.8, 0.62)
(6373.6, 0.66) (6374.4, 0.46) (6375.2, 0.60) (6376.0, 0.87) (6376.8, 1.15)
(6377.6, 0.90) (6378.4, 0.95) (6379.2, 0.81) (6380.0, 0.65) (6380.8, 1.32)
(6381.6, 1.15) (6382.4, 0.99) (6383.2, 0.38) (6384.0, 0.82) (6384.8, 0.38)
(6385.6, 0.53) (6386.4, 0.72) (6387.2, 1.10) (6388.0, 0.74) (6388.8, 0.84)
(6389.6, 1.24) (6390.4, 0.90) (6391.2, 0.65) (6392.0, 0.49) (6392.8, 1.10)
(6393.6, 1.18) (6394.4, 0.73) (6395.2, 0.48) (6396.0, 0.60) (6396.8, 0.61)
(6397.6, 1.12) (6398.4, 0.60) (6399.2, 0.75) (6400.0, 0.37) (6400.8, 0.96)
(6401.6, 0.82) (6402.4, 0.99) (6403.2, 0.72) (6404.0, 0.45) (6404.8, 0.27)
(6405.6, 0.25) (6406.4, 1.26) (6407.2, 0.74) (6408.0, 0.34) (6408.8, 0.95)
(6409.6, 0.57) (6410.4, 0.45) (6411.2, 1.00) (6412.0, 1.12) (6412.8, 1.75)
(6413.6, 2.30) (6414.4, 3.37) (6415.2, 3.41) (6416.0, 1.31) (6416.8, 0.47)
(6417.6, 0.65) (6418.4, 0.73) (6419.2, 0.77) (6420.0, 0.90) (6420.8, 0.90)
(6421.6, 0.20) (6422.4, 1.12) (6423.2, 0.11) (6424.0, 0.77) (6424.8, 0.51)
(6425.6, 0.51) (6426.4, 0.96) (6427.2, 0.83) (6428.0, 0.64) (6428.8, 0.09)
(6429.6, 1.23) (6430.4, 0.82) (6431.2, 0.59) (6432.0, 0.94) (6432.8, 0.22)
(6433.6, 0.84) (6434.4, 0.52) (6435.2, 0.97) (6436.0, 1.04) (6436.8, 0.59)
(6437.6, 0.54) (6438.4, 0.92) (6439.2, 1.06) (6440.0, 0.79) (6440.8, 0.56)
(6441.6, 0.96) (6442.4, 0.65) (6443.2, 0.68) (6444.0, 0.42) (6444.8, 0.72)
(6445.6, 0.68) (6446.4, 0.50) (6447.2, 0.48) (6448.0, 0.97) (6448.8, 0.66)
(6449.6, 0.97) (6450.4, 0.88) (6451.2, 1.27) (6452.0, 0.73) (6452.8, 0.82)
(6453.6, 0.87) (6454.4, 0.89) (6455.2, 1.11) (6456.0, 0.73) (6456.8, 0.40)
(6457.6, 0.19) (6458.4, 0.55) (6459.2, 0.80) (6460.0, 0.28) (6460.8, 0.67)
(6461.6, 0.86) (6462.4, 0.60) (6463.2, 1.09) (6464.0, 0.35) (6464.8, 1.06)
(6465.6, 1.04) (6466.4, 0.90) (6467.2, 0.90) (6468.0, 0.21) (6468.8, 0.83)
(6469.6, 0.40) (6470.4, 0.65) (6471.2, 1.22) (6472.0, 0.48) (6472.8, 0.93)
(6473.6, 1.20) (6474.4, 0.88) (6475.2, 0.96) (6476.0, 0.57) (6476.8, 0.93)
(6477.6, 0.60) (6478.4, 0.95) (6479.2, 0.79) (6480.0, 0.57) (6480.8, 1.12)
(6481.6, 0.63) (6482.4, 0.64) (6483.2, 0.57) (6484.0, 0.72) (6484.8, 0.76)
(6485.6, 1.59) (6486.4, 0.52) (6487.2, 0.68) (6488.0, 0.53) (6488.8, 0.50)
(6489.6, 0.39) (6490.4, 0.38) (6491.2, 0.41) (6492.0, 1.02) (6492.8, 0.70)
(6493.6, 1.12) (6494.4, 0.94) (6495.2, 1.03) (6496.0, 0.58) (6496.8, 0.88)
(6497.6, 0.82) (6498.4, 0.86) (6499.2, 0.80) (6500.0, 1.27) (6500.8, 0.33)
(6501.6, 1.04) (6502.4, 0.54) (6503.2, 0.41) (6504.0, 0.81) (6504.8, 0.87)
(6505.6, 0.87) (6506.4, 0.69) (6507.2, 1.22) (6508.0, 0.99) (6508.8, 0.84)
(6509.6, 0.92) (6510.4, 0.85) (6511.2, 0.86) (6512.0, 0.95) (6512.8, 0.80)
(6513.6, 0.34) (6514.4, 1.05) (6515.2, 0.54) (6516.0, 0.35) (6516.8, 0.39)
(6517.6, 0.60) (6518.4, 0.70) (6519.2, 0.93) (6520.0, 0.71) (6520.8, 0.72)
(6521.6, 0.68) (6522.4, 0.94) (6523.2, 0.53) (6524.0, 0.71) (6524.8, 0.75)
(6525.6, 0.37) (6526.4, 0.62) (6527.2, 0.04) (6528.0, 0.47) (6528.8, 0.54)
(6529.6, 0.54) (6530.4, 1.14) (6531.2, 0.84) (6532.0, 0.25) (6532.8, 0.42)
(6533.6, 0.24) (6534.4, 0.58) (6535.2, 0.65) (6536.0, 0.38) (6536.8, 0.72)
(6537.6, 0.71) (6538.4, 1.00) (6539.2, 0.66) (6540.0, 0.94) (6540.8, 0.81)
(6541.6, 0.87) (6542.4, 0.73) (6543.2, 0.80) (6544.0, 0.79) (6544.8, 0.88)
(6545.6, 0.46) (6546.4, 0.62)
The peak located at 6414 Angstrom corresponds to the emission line [O III] 5007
